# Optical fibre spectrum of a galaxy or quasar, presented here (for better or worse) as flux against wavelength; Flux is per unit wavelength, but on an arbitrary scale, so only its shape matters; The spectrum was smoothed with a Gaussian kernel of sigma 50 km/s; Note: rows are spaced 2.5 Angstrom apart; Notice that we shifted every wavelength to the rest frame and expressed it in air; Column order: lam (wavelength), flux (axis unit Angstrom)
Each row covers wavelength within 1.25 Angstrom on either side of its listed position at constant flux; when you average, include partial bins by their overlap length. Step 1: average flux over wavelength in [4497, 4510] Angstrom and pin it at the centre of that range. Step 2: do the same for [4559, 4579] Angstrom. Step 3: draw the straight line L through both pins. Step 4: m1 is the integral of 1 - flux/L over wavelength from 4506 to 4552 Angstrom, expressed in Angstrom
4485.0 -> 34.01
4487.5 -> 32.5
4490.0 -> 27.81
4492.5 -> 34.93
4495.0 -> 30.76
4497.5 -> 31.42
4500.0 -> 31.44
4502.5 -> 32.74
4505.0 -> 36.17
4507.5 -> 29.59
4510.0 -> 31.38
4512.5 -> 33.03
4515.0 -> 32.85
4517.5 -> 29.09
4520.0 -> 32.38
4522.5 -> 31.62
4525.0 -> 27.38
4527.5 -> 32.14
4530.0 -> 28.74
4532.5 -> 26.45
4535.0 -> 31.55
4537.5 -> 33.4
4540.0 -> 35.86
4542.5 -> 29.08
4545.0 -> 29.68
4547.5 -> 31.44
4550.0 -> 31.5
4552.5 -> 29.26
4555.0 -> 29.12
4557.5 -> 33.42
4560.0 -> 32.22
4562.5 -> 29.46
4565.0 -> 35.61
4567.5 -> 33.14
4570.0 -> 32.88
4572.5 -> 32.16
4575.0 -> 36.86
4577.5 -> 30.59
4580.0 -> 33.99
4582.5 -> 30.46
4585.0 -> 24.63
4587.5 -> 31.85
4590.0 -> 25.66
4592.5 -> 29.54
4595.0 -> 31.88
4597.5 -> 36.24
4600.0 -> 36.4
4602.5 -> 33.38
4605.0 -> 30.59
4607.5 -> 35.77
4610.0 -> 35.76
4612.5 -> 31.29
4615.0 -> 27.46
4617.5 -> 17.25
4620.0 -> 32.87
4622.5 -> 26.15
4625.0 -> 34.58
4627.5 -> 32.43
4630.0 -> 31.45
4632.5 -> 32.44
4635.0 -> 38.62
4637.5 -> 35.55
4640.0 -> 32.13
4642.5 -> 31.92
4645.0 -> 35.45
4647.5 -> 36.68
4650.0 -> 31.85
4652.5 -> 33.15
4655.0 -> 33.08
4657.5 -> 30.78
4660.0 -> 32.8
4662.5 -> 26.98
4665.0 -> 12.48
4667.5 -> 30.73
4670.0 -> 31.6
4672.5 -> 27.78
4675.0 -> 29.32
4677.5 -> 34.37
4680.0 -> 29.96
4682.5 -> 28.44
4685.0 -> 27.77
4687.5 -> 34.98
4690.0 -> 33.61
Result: 2.17 Angstrom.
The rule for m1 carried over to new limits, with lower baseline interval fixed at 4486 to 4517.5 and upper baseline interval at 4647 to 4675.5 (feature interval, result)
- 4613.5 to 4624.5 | 1.30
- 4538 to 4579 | -1.25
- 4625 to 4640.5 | -2.01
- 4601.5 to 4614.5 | -1.13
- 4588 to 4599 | -0.16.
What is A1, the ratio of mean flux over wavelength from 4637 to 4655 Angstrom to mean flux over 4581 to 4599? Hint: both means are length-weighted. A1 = 1.12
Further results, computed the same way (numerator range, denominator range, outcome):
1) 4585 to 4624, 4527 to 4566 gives 0.98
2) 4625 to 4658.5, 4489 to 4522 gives 1.05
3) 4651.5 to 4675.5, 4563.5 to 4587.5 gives 0.89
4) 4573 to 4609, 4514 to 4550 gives 1.04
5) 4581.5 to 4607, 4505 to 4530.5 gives 1.00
